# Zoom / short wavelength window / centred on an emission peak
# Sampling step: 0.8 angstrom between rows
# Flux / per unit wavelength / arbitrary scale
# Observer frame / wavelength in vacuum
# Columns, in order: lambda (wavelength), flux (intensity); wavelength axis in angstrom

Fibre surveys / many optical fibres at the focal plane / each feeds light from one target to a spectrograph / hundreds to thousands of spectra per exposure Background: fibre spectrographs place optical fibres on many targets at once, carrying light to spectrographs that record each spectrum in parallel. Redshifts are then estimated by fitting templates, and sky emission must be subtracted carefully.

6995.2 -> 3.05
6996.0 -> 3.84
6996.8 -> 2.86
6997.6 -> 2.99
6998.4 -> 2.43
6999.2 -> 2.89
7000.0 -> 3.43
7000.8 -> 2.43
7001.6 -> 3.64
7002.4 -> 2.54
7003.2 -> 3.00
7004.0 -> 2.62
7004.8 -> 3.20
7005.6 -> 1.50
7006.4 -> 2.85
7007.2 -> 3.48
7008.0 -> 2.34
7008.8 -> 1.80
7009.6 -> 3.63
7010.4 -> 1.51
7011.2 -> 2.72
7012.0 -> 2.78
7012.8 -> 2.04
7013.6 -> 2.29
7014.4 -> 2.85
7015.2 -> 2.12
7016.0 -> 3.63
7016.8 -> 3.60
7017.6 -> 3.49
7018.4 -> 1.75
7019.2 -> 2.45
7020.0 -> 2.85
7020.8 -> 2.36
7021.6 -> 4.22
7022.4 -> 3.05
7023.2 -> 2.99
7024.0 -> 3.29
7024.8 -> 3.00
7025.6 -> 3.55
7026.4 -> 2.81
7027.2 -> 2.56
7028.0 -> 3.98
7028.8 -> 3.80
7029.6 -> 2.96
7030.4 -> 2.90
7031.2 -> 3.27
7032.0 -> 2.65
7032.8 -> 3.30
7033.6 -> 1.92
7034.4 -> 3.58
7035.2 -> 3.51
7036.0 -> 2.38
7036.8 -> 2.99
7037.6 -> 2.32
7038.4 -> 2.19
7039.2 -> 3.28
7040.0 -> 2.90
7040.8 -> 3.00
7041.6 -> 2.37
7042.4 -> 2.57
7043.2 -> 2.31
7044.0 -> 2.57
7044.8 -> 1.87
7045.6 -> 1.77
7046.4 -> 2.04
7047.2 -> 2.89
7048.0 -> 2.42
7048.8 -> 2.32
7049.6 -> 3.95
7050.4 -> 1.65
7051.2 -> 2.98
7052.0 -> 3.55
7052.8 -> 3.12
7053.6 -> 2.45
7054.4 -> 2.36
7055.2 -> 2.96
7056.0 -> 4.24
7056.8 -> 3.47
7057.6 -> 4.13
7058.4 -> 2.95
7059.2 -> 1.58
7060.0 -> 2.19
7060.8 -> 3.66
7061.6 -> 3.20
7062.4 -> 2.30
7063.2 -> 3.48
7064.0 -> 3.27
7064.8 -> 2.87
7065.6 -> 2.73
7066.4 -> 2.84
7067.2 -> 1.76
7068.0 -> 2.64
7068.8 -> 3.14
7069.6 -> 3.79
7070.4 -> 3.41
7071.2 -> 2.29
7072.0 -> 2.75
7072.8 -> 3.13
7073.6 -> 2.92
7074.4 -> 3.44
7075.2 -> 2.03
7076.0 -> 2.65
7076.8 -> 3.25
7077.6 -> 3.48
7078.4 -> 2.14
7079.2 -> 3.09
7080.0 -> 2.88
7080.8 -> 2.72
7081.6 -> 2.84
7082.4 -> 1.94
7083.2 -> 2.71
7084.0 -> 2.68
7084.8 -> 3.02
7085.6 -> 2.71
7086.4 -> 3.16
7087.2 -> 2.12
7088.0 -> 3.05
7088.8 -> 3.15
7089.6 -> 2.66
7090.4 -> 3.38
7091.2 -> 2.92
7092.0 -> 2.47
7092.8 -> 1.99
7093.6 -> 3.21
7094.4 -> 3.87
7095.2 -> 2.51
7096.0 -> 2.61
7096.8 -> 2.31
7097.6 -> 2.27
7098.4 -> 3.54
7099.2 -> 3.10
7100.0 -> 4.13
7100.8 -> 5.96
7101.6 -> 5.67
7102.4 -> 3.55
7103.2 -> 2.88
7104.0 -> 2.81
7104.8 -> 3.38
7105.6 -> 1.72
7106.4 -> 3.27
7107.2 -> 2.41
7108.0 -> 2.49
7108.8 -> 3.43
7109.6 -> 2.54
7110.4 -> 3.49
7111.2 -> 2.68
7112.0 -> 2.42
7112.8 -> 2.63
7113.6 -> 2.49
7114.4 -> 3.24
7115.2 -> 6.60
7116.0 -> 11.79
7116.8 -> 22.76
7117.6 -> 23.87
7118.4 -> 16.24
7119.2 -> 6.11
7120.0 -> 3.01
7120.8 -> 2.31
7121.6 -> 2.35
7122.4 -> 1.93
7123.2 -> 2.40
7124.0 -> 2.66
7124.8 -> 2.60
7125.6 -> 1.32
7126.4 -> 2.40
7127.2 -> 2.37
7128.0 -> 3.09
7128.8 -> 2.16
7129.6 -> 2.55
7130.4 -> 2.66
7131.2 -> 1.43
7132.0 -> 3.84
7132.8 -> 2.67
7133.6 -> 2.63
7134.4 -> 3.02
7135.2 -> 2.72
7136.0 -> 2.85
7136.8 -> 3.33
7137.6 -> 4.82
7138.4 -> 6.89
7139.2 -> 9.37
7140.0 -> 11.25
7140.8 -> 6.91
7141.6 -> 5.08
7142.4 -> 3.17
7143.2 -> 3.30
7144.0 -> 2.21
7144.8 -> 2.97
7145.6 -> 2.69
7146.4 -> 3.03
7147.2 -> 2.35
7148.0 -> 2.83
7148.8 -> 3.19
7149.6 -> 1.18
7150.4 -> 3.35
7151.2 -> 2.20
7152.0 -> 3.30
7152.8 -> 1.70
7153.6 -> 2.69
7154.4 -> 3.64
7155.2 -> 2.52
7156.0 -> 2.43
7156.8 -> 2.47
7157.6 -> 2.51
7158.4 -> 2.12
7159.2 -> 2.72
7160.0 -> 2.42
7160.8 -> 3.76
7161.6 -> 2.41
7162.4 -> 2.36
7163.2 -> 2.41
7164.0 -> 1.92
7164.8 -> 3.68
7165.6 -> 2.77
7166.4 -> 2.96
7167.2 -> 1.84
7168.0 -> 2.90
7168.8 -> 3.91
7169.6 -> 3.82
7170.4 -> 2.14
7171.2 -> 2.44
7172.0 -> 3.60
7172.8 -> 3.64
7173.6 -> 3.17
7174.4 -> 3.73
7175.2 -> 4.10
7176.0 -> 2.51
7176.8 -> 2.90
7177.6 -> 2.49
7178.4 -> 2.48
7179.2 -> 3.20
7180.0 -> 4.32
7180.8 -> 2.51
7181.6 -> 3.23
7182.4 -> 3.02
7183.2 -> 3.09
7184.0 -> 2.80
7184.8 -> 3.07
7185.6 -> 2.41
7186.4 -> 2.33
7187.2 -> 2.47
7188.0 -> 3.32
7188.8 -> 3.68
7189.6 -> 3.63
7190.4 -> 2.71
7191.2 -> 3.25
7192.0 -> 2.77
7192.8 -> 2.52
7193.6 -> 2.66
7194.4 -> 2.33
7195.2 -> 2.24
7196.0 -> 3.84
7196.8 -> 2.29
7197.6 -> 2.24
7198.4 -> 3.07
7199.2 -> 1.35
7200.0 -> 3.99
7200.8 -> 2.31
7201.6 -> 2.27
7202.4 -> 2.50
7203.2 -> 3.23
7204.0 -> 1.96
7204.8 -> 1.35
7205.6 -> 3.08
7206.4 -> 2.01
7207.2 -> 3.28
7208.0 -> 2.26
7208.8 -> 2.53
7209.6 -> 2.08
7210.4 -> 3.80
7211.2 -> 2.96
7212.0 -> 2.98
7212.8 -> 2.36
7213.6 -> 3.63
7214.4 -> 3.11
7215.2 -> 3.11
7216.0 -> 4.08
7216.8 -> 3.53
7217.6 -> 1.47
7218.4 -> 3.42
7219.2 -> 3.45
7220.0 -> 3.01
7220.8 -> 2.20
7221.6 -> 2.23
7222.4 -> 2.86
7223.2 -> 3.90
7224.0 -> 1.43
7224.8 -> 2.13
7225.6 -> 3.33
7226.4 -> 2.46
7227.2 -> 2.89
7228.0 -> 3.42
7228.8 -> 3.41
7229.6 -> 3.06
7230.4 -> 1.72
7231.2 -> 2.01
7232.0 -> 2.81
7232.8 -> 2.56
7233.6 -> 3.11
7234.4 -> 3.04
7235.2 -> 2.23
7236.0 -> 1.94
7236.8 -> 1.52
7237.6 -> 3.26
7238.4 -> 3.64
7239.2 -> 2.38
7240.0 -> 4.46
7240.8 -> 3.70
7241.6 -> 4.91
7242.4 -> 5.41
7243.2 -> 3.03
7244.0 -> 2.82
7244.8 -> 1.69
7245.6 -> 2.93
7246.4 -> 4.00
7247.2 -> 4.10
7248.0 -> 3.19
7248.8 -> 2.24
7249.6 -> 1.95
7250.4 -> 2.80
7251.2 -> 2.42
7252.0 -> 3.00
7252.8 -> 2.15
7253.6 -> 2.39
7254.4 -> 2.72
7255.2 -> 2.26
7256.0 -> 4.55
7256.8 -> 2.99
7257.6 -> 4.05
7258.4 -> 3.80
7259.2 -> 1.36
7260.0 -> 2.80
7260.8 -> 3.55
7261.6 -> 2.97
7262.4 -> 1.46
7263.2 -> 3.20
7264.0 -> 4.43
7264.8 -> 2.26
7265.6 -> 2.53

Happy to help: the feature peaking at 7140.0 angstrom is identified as [N II]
